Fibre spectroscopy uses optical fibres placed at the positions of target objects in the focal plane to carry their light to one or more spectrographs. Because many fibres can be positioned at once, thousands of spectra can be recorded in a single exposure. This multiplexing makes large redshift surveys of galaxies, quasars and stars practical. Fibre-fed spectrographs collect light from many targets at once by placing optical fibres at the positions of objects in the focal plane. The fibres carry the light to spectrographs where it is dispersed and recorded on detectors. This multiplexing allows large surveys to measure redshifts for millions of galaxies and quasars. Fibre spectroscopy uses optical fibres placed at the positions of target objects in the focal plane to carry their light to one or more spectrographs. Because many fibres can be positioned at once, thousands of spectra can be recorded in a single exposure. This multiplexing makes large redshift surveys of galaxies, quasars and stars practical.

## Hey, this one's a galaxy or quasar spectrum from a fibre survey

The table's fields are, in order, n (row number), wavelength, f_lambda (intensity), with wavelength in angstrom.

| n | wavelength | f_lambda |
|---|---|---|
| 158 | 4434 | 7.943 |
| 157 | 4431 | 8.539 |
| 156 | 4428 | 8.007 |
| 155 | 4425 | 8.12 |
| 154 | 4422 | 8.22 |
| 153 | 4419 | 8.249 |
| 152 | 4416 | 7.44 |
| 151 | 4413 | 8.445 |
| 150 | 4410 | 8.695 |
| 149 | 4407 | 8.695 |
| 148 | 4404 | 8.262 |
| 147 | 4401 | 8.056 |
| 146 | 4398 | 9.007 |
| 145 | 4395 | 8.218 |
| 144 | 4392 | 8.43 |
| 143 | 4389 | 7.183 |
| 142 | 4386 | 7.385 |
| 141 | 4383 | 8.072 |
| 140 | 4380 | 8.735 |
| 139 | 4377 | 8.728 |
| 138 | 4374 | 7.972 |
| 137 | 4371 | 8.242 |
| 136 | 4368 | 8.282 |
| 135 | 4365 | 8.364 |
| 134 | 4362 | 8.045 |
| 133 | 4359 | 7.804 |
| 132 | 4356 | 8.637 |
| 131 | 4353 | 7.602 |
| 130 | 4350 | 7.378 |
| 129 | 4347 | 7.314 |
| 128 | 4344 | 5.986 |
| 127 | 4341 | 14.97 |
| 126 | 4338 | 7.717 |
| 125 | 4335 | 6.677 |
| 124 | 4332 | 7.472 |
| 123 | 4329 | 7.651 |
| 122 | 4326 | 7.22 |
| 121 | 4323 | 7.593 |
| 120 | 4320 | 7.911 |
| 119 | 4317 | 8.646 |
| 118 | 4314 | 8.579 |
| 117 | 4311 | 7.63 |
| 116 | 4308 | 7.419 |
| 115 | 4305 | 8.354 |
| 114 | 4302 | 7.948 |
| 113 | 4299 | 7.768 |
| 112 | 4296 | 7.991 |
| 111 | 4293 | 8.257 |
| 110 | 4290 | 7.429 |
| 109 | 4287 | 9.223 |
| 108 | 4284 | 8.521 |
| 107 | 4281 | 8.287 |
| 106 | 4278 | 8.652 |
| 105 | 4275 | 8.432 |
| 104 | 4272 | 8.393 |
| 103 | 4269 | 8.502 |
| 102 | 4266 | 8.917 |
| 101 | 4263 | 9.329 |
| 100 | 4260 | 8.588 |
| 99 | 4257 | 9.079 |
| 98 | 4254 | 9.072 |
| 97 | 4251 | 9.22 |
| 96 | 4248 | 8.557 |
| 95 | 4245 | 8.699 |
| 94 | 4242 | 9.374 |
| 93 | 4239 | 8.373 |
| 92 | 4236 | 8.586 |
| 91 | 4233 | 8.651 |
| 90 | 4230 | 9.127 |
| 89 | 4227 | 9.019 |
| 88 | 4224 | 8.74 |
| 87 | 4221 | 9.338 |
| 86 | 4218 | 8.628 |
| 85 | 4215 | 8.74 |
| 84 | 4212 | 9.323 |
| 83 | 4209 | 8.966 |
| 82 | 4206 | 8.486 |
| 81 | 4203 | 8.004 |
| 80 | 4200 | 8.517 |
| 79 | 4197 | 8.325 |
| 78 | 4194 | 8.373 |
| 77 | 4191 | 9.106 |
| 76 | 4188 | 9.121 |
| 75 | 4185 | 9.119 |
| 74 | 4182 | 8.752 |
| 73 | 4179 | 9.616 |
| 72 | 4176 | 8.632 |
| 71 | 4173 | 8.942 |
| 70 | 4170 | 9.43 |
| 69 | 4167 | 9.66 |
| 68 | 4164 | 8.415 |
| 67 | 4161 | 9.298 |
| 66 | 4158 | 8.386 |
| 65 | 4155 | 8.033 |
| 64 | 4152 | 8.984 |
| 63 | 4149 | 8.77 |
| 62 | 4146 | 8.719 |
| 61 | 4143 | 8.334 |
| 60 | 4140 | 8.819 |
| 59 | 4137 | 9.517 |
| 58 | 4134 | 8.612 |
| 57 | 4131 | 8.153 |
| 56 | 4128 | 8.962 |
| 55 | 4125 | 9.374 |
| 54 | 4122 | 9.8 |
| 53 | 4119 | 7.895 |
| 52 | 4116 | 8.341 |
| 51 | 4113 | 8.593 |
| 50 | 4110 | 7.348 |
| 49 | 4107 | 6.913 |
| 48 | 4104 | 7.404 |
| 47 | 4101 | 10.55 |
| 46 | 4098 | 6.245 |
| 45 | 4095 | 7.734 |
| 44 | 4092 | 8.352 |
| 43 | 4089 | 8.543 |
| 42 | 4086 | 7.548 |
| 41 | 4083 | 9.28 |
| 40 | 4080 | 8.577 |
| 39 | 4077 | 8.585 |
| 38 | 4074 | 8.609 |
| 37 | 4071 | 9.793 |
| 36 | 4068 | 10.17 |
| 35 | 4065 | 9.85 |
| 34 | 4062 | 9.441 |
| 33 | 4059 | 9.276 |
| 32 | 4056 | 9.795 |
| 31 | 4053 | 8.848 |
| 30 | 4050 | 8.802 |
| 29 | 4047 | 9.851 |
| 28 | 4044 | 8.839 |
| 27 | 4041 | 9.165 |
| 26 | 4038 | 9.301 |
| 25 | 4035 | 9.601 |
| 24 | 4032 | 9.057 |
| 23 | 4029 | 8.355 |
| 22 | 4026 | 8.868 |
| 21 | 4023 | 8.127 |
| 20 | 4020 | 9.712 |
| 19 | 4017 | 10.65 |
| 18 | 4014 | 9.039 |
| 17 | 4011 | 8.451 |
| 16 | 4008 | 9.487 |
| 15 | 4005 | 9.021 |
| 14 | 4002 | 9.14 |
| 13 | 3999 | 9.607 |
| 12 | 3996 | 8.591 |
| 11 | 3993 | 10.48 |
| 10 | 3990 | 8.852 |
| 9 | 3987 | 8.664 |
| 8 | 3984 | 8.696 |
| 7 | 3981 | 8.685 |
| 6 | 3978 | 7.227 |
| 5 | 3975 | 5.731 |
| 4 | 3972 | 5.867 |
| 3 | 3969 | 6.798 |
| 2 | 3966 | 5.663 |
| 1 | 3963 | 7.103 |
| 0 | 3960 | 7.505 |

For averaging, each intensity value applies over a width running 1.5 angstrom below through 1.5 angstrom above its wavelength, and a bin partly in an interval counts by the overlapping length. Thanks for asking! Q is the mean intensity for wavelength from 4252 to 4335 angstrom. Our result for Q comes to 8.23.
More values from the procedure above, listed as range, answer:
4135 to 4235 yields 8.84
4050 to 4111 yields 8.66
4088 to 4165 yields 8.46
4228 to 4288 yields 8.78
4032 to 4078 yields 9.33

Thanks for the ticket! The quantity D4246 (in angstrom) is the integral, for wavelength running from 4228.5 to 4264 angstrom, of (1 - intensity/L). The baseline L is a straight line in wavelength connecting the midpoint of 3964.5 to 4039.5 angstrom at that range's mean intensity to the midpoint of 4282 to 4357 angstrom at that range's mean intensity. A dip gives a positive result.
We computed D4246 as -3.03 angstrom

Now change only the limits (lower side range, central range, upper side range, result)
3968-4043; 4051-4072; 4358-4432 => -2.3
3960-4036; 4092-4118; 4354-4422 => 1.4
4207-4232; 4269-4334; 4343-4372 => 1.6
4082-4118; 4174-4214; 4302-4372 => -3.7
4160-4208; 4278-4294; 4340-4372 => 0.3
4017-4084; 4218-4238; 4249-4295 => -0.3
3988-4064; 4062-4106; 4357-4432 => 1.9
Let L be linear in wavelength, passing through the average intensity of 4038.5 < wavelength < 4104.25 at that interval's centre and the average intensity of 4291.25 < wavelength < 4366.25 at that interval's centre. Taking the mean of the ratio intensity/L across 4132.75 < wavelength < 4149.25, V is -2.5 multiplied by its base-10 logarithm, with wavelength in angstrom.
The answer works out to -0.016 mag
